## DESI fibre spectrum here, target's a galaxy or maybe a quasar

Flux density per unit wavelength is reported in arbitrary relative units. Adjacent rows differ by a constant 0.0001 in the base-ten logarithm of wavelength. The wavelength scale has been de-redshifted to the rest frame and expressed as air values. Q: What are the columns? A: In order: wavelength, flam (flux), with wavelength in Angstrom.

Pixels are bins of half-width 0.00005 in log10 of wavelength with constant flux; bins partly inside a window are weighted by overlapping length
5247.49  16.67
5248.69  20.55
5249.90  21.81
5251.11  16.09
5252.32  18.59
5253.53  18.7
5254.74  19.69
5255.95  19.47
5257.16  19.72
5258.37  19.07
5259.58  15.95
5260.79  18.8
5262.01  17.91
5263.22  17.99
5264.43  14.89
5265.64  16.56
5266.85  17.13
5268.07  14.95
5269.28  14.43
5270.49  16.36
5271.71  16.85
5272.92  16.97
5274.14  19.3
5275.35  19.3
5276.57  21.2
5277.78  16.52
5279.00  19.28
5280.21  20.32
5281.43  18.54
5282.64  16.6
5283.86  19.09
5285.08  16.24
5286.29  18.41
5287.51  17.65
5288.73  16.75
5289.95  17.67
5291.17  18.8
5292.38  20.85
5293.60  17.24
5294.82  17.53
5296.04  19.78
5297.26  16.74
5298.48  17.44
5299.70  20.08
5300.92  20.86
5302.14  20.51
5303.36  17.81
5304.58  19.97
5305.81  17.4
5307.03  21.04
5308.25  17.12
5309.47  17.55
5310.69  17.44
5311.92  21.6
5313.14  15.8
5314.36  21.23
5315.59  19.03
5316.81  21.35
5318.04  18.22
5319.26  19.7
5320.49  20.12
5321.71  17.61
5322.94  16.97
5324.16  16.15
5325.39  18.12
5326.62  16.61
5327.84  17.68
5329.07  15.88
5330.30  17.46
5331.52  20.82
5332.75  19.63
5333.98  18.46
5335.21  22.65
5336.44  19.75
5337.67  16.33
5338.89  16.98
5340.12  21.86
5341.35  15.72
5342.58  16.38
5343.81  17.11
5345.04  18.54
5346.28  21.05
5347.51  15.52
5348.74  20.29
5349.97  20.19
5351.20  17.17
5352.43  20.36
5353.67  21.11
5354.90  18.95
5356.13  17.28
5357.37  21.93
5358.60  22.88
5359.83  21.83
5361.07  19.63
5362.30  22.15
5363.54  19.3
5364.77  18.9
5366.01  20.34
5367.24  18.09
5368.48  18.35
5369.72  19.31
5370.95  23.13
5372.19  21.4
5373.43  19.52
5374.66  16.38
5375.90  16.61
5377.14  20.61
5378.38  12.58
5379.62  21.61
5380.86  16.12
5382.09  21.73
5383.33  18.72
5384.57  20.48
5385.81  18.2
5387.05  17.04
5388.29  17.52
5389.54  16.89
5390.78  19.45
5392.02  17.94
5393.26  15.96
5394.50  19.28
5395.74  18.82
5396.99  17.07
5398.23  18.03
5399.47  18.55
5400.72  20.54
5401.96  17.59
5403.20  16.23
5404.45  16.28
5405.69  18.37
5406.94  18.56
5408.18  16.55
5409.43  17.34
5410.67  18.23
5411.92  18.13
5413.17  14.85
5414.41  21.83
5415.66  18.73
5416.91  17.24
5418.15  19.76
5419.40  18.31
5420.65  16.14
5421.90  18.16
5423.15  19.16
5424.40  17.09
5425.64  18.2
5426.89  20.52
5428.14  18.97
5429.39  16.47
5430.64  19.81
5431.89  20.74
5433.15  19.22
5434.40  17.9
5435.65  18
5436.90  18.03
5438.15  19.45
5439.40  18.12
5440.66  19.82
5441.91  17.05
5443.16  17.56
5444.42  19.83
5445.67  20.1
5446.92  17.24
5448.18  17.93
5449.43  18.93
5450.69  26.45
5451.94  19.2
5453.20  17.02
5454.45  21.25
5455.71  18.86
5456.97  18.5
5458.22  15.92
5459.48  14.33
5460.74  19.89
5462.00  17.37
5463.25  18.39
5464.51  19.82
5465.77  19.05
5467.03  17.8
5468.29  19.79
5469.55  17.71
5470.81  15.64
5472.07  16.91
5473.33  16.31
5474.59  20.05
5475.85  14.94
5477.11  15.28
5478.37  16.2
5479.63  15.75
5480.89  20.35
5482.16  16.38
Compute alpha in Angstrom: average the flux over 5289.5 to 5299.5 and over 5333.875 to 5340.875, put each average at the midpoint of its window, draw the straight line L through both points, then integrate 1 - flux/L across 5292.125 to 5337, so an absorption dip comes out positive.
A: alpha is 0.2 Angstrom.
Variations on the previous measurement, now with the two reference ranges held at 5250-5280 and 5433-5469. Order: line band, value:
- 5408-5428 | 0.4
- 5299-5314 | -0.8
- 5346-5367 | -1.9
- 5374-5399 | 0.5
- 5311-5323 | -0.8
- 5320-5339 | -0.1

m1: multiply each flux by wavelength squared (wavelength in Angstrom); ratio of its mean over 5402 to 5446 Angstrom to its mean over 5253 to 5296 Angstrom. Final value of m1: 1.08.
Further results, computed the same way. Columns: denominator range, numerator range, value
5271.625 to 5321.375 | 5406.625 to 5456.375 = 1.05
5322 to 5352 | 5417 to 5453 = 1.07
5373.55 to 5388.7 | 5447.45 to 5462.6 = 1.06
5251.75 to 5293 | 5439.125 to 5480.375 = 1.08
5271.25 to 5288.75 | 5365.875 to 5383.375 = 1.07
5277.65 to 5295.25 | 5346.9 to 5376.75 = 1.11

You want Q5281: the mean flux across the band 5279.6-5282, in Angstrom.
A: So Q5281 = 19.5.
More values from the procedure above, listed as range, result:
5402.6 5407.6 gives 17.4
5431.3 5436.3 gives 18.9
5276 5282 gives 19.2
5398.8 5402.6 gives 18.9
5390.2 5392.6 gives 18.7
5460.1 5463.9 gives 18.6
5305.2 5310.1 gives 18.3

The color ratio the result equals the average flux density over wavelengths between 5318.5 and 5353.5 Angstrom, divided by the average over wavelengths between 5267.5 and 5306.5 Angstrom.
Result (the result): 1.0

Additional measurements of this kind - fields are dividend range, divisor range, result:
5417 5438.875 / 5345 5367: 0.93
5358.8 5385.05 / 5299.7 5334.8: 1.04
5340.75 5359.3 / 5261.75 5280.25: 1.09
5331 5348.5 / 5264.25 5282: 1.06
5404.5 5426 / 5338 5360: 0.94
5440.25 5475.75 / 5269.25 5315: 1.00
